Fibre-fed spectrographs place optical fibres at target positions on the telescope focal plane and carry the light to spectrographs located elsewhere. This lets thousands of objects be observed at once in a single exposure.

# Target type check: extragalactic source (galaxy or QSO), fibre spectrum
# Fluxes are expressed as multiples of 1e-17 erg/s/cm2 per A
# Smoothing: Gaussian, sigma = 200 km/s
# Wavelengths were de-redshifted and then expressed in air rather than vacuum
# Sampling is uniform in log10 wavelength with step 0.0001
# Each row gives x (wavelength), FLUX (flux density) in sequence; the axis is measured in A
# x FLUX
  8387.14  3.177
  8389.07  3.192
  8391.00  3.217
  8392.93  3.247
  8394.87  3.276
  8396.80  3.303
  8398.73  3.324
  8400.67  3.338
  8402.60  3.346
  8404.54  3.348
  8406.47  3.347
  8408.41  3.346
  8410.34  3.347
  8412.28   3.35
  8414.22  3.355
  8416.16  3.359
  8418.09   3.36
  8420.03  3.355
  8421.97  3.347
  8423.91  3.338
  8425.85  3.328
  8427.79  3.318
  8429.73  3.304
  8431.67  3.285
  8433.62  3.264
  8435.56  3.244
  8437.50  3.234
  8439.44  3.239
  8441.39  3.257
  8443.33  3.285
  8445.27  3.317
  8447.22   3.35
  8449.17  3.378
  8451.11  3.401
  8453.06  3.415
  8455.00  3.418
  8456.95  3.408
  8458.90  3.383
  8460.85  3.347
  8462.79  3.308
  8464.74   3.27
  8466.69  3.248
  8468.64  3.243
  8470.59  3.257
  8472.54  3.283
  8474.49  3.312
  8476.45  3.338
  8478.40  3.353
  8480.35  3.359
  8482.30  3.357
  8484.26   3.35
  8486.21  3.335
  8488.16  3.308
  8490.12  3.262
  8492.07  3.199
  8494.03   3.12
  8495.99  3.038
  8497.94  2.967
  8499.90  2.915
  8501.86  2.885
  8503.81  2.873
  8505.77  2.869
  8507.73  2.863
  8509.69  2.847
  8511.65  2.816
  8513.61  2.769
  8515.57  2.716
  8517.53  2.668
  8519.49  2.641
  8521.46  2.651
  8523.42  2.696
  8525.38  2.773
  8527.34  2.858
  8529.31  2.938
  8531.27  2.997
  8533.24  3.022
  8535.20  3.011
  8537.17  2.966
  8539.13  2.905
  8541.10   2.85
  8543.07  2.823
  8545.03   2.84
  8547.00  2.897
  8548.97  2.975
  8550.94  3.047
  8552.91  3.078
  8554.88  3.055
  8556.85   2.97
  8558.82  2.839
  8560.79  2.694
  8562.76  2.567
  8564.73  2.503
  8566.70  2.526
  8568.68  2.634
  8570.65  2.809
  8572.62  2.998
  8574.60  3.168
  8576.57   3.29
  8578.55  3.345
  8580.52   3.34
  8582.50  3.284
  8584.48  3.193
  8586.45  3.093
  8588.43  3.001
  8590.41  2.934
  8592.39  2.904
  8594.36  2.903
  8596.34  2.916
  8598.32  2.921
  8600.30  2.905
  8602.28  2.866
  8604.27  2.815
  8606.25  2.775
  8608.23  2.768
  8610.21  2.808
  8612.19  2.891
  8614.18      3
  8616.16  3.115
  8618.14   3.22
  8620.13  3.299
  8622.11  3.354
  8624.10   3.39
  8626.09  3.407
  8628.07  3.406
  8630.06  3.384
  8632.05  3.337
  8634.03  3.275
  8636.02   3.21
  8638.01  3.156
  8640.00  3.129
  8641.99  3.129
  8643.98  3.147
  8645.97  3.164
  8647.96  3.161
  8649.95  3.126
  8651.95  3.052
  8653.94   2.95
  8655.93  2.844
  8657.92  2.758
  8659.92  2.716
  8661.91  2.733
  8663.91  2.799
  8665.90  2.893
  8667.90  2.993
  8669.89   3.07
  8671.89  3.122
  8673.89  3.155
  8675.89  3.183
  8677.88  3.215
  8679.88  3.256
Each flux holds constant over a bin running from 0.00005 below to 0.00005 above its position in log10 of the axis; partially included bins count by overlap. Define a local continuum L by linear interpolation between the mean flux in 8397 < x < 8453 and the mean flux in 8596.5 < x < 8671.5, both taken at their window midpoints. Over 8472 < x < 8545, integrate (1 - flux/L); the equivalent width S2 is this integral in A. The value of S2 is 5.1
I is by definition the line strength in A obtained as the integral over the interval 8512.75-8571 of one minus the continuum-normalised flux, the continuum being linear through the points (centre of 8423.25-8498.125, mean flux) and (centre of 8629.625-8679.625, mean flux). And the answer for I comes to 6.8 A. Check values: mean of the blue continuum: 3.3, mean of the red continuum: 3.07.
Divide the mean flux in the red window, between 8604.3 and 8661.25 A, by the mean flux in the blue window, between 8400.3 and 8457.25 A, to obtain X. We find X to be 0.9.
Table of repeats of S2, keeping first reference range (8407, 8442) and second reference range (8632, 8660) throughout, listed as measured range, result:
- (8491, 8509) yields 1.47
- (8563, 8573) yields 1.57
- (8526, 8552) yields 2.13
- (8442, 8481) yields -0.70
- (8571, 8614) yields 1.84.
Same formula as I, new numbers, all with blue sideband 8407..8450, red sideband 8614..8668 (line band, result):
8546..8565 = 1.91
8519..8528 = 1.40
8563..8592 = 1.64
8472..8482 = -0.19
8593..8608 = 1.36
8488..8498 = 0.32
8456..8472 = -0.12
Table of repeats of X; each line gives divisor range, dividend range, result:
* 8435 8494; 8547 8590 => 0.90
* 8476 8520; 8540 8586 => 0.97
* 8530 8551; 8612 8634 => 1.11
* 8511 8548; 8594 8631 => 1.08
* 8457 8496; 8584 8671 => 0.92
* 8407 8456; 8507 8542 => 0.85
